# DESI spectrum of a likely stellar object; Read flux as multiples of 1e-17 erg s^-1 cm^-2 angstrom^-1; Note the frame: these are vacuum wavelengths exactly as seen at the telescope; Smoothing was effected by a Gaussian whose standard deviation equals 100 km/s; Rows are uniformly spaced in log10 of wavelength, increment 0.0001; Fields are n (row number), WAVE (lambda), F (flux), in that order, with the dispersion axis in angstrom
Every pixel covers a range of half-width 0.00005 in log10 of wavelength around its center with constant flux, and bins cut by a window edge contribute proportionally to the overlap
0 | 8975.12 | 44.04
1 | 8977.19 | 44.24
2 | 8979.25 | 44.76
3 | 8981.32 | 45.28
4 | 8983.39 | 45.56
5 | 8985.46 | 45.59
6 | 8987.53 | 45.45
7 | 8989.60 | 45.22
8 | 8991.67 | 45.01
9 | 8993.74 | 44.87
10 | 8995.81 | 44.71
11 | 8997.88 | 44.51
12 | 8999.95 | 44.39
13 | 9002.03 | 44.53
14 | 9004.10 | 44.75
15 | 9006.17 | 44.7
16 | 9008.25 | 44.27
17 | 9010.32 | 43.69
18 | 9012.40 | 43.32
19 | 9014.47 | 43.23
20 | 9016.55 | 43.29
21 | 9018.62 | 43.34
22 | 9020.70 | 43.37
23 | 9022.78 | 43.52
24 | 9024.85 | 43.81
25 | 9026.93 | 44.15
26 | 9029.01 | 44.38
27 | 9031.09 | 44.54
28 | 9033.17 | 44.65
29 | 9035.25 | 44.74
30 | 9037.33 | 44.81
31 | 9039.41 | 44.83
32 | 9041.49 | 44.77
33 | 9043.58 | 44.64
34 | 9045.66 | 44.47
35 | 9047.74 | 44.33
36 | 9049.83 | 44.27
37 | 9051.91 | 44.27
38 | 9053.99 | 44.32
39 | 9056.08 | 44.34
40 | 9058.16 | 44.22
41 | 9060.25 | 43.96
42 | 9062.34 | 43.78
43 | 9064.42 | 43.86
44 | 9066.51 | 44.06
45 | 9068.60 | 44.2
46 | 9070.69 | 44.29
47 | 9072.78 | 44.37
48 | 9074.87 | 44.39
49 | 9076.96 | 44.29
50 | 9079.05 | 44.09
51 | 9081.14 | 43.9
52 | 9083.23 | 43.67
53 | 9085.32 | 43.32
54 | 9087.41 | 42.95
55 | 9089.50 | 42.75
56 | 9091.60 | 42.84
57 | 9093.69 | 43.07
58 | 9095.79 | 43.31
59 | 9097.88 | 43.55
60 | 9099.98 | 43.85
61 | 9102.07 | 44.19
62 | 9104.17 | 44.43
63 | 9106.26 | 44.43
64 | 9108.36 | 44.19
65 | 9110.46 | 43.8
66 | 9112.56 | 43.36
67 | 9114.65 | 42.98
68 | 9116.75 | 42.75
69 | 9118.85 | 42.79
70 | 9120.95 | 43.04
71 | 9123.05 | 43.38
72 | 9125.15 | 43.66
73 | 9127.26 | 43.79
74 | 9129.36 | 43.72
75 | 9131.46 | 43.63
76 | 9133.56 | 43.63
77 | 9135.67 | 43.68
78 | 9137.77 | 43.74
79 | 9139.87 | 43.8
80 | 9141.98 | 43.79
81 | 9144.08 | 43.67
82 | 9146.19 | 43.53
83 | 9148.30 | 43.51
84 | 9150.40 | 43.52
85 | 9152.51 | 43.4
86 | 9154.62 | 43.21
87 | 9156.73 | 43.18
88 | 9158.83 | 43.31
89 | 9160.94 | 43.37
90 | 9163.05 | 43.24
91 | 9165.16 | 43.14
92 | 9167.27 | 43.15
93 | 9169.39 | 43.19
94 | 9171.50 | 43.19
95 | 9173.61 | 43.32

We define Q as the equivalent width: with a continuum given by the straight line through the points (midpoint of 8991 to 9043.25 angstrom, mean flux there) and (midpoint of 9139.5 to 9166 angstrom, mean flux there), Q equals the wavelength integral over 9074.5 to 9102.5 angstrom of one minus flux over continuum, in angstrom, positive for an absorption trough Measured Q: 0.2 angstrom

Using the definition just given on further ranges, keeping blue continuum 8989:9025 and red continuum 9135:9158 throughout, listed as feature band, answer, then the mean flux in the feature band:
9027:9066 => -0.36 angstrom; 44.4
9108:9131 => 0.15 angstrom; 43.4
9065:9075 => -0.08 angstrom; 44.2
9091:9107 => 0.01 angstrom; 43.7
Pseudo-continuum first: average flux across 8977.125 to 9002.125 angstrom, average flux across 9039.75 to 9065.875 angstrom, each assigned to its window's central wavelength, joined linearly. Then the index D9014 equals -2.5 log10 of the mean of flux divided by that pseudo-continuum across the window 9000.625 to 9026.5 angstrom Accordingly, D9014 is 0.021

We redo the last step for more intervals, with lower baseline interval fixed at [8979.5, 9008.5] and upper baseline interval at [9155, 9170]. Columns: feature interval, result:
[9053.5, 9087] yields 0.00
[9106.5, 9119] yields 0.01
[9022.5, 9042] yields 0.00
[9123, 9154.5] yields 0.00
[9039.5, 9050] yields 0.00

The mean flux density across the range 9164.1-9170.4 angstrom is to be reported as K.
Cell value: 43.1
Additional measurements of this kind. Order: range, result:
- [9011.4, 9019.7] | 43.3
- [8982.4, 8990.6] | 45.4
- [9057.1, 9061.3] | 44.1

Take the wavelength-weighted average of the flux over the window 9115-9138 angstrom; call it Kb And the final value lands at 43.4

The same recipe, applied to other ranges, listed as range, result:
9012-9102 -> 44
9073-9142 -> 43.6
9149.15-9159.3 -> 43.4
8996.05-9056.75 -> 44.2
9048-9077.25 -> 44.2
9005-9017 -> 43.8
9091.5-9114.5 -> 43.7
